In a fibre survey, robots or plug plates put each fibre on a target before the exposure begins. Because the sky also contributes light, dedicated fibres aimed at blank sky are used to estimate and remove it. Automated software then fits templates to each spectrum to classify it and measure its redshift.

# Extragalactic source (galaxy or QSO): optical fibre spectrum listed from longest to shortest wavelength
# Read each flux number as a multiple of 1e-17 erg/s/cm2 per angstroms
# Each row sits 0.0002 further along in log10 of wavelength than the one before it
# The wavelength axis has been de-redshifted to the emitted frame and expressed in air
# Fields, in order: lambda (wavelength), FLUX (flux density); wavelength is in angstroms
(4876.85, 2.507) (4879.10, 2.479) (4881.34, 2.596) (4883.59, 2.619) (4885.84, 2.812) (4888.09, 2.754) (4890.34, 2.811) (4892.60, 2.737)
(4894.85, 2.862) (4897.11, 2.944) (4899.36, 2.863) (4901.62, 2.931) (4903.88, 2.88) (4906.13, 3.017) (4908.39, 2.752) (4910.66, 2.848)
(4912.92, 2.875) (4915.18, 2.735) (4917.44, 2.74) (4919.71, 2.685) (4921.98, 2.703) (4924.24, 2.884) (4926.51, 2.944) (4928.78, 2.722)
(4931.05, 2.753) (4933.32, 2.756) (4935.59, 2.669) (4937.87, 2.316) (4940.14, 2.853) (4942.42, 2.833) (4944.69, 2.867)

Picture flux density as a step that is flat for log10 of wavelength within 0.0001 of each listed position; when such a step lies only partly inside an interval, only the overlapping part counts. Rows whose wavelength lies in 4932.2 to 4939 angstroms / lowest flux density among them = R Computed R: 2.316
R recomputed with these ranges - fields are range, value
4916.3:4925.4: 2.685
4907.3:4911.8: 2.752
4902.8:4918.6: 2.735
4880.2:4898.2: 2.596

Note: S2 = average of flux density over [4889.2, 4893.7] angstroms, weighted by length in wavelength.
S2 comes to 2.77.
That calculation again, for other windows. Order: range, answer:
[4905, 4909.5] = 2.89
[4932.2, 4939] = 2.58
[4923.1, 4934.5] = 2.81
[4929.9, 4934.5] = 2.76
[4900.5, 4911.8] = 2.89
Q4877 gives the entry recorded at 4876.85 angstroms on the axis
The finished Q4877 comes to 2.507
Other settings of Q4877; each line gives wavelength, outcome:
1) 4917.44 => 2.74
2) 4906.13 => 3.017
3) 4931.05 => 2.753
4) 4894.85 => 2.862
